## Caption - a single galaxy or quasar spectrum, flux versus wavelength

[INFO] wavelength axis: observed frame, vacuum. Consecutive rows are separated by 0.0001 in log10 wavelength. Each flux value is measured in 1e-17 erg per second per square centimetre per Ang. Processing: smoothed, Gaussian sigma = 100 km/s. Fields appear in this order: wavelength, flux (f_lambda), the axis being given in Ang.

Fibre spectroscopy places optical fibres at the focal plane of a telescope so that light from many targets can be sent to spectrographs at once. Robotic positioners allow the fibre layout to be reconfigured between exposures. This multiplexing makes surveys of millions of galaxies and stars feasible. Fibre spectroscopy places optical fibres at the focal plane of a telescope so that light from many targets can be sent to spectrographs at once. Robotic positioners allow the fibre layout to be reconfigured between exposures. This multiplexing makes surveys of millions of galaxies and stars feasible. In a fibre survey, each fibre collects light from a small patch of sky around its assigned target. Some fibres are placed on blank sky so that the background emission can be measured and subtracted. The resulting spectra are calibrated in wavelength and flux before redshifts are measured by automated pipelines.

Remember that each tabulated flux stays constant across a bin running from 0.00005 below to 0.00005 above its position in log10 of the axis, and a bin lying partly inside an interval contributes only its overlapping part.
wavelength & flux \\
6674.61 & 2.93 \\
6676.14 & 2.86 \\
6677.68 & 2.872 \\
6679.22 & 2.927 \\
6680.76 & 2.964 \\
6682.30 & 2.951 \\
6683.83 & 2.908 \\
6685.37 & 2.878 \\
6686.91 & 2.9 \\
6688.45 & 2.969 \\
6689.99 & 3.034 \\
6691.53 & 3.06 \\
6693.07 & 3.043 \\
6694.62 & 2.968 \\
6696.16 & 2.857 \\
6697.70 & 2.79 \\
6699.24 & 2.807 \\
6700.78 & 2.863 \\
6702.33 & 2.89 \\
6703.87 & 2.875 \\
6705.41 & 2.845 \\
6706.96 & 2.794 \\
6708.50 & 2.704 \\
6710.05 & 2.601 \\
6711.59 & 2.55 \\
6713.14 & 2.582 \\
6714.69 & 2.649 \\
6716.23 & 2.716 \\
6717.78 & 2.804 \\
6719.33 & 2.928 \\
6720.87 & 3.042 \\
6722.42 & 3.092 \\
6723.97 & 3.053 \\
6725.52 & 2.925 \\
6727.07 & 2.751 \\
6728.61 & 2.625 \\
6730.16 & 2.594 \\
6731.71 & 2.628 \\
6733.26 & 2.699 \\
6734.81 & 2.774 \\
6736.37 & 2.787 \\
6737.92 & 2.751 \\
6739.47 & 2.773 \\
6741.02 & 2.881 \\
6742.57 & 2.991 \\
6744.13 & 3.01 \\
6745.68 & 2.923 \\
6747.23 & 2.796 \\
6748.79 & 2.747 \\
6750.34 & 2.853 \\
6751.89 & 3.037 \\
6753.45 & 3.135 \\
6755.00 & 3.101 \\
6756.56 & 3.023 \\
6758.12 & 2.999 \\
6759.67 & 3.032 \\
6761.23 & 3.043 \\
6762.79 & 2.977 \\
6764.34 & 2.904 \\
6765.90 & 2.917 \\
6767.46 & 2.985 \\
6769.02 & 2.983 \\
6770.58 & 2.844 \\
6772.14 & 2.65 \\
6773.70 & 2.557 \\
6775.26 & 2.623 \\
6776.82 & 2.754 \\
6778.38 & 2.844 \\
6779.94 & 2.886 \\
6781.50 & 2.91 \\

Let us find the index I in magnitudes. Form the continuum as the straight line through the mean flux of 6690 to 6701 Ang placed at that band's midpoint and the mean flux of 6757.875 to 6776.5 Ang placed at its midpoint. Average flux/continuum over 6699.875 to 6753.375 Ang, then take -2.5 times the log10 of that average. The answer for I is 0.03 mag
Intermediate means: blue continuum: 2.92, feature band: 2.81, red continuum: 2.87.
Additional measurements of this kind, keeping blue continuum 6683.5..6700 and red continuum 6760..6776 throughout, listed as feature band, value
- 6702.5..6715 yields 0.08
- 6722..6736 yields 0.04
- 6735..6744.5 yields 0.01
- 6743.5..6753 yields -0.01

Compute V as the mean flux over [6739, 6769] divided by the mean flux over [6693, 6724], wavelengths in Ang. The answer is 1.05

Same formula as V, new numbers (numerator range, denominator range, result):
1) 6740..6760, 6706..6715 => 1.12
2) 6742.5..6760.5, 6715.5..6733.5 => 1.05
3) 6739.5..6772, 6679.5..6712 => 1.03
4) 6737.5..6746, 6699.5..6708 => 1.02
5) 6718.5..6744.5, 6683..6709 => 0.98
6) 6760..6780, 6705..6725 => 1.02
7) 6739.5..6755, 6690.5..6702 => 1.01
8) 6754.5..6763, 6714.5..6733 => 1.07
